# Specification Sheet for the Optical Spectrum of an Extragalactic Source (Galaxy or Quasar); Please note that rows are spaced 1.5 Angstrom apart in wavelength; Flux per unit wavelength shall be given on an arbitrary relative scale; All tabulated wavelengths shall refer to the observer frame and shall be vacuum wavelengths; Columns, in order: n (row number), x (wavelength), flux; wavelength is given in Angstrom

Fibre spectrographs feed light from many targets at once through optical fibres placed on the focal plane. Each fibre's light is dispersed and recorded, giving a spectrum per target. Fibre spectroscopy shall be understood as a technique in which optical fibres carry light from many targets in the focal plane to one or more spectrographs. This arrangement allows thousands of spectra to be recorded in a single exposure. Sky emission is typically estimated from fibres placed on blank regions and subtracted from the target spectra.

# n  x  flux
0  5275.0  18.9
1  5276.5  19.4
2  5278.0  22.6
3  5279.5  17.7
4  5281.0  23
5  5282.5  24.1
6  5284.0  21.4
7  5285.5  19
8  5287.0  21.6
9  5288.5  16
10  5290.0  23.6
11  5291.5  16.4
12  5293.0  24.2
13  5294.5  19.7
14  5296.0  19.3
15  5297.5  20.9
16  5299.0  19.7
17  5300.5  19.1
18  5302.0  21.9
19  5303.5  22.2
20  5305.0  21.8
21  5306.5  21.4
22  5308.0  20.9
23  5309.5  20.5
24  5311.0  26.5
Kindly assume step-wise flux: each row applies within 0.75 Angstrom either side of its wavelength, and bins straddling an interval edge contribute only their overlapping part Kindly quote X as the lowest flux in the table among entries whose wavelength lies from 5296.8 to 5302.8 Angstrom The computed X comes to 19.1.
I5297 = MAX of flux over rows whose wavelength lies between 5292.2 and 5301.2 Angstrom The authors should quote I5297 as 24.2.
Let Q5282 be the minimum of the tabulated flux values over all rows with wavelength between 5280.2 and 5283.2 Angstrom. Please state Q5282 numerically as 23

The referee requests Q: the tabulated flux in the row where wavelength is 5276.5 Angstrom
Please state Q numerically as 19.4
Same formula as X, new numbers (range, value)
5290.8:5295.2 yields 16.4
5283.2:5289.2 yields 16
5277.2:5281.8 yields 17.7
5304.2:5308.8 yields 20.9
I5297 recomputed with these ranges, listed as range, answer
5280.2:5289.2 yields 24.1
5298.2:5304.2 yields 22.2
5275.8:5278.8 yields 22.6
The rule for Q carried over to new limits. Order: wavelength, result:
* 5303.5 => 22.2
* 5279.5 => 17.7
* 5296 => 19.3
